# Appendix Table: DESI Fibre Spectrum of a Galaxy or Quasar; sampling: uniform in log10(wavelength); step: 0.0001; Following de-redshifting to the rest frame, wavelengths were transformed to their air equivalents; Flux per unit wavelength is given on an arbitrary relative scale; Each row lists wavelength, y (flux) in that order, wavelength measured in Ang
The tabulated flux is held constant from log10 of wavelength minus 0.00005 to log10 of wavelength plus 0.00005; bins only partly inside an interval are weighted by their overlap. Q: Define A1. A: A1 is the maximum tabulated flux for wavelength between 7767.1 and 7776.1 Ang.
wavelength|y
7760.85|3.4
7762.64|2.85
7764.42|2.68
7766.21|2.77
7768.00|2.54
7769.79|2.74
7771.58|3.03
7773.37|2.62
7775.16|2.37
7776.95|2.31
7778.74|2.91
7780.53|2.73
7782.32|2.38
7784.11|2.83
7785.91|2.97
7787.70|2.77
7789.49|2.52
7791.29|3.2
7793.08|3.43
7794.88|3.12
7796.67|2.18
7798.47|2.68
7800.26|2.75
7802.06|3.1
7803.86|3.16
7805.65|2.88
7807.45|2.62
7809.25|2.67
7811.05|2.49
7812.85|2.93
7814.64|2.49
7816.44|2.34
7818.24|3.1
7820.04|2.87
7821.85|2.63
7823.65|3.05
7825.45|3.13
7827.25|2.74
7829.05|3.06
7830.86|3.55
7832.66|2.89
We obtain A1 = 3.03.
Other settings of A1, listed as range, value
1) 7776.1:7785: 2.91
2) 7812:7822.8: 3.1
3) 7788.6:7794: 3.43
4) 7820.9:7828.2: 3.13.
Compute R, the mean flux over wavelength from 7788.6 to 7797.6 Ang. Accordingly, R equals 2.89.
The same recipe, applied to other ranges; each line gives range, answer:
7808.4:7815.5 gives 2.65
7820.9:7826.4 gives 2.93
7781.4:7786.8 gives 2.72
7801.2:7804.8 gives 3.13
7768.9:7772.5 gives 2.88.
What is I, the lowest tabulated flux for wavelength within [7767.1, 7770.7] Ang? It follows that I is 2.54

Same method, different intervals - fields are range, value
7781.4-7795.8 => 2.38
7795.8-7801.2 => 2.18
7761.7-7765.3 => 2.68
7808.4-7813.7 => 2.49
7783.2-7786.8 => 2.83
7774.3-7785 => 2.31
